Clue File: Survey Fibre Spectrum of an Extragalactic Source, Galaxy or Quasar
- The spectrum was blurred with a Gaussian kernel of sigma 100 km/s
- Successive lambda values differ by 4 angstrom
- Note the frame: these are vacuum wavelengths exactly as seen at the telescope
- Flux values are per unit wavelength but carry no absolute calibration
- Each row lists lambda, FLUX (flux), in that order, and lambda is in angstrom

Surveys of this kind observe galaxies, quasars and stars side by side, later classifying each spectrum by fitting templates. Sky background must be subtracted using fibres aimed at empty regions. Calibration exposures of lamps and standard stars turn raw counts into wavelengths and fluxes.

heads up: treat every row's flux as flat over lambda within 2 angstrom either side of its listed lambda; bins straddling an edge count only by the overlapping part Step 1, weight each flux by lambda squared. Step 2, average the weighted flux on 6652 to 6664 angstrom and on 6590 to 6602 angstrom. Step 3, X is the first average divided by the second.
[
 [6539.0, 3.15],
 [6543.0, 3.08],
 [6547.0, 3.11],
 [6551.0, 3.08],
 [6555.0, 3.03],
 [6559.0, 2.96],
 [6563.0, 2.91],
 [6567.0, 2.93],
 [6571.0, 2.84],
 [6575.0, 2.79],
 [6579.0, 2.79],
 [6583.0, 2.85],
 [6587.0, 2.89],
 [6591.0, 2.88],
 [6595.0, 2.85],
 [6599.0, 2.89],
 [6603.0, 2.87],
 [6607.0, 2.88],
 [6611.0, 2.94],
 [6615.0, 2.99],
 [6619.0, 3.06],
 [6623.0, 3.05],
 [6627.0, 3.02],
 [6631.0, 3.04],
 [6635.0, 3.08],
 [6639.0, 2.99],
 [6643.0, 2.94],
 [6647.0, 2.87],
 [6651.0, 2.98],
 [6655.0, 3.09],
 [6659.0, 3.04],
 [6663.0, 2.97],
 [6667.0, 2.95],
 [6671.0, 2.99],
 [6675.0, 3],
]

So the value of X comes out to 1.08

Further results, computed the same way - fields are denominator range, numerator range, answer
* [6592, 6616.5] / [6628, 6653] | 1.04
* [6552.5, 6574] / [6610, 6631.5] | 1.05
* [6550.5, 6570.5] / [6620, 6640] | 1.05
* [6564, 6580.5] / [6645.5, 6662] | 1.08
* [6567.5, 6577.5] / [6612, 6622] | 1.08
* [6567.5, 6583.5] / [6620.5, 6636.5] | 1.10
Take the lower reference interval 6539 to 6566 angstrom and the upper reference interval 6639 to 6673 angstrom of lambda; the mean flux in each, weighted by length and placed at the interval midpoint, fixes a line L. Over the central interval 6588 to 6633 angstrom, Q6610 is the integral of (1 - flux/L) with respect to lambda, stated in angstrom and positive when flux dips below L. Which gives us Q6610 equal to 0.79 angstrom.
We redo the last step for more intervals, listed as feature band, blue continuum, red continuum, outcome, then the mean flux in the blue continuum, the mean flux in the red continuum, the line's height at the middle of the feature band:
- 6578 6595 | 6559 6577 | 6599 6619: 0.3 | 2.88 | 2.93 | 2.9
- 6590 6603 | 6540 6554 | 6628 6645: 0.7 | 3.09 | 3.01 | 3.05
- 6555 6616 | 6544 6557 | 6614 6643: 3.3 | 3.07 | 3.03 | 3.05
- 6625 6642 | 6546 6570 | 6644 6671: -0.2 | 2.99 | 2.98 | 2.98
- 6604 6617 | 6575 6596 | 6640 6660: -0.1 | 2.85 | 2.98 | 2.9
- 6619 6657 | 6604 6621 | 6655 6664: -0.2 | 2.96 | 3.03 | 3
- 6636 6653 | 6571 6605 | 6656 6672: 0.0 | 2.85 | 2.99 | 2.96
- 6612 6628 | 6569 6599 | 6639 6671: -0.6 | 2.84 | 2.98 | 2.91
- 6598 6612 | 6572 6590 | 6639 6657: 0.0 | 2.83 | 2.97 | 2.88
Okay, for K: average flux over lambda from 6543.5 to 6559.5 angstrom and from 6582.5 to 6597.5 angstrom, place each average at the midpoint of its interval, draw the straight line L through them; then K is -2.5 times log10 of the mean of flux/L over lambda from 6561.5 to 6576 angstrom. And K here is 0.04 mag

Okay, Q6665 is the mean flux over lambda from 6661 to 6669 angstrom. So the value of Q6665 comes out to 2.96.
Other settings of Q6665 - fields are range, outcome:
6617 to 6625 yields 3.05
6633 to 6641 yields 3.04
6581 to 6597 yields 2.87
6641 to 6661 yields 2.98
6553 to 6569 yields 2.96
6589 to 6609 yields 2.87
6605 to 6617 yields 2.94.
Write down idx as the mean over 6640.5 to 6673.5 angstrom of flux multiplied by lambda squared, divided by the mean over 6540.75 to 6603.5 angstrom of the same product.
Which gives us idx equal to 1.0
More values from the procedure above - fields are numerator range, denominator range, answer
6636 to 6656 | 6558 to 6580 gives 1.06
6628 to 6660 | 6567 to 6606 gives 1.07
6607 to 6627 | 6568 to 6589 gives 1.07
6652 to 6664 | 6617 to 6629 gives 1.01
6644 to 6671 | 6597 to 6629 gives 1.02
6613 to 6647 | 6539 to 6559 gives 1.01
